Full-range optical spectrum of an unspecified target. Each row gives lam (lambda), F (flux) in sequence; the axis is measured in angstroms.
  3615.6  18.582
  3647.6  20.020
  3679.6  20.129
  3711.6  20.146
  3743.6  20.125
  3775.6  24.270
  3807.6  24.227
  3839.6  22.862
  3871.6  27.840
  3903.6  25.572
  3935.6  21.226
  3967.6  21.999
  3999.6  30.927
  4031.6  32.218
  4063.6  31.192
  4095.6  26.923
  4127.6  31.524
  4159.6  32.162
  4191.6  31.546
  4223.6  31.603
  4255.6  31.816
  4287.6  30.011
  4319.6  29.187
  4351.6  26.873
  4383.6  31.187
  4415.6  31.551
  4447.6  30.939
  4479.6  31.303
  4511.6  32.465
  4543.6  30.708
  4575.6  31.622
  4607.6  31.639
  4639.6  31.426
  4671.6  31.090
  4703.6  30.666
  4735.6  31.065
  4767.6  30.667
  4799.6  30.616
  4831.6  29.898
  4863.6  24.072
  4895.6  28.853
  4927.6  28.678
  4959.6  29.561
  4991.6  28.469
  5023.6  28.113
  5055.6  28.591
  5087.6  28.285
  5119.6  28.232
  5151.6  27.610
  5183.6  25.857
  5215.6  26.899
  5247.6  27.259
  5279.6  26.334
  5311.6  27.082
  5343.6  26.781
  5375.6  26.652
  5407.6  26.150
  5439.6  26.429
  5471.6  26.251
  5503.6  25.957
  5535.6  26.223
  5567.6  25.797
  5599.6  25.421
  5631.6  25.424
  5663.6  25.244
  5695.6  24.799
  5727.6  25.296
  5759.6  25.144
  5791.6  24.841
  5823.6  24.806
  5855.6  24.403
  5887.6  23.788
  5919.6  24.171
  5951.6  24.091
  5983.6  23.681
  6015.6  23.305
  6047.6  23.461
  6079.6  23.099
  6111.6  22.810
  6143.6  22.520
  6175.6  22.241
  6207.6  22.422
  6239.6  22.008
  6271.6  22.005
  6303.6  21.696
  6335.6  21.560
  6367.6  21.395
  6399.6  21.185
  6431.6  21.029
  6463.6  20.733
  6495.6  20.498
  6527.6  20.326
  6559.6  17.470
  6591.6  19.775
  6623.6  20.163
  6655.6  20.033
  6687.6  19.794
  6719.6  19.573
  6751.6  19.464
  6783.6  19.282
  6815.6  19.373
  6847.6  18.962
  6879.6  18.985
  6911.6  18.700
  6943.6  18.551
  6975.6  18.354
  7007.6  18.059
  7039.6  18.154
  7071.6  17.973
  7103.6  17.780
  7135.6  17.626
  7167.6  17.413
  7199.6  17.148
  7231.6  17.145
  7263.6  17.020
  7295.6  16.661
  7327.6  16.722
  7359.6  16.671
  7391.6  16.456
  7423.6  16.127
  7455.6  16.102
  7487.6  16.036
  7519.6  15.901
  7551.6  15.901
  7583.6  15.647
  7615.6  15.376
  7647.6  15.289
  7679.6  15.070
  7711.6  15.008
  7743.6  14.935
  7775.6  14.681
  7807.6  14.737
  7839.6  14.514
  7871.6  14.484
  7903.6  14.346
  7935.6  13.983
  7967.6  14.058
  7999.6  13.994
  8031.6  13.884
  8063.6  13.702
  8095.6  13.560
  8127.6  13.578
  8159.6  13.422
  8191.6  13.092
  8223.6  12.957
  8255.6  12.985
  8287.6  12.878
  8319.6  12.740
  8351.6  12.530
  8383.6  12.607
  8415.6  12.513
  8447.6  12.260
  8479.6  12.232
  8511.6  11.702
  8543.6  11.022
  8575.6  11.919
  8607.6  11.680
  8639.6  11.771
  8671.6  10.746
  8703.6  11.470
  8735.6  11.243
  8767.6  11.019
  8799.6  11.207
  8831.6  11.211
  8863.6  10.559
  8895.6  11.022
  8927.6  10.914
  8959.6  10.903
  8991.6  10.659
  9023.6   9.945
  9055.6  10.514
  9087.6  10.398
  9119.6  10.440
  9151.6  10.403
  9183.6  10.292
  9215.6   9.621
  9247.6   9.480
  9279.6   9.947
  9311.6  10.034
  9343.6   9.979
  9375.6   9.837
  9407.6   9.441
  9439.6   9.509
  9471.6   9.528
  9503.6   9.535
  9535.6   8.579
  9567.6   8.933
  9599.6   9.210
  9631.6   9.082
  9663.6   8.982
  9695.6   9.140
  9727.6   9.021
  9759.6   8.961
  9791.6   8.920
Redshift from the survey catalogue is 0.000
